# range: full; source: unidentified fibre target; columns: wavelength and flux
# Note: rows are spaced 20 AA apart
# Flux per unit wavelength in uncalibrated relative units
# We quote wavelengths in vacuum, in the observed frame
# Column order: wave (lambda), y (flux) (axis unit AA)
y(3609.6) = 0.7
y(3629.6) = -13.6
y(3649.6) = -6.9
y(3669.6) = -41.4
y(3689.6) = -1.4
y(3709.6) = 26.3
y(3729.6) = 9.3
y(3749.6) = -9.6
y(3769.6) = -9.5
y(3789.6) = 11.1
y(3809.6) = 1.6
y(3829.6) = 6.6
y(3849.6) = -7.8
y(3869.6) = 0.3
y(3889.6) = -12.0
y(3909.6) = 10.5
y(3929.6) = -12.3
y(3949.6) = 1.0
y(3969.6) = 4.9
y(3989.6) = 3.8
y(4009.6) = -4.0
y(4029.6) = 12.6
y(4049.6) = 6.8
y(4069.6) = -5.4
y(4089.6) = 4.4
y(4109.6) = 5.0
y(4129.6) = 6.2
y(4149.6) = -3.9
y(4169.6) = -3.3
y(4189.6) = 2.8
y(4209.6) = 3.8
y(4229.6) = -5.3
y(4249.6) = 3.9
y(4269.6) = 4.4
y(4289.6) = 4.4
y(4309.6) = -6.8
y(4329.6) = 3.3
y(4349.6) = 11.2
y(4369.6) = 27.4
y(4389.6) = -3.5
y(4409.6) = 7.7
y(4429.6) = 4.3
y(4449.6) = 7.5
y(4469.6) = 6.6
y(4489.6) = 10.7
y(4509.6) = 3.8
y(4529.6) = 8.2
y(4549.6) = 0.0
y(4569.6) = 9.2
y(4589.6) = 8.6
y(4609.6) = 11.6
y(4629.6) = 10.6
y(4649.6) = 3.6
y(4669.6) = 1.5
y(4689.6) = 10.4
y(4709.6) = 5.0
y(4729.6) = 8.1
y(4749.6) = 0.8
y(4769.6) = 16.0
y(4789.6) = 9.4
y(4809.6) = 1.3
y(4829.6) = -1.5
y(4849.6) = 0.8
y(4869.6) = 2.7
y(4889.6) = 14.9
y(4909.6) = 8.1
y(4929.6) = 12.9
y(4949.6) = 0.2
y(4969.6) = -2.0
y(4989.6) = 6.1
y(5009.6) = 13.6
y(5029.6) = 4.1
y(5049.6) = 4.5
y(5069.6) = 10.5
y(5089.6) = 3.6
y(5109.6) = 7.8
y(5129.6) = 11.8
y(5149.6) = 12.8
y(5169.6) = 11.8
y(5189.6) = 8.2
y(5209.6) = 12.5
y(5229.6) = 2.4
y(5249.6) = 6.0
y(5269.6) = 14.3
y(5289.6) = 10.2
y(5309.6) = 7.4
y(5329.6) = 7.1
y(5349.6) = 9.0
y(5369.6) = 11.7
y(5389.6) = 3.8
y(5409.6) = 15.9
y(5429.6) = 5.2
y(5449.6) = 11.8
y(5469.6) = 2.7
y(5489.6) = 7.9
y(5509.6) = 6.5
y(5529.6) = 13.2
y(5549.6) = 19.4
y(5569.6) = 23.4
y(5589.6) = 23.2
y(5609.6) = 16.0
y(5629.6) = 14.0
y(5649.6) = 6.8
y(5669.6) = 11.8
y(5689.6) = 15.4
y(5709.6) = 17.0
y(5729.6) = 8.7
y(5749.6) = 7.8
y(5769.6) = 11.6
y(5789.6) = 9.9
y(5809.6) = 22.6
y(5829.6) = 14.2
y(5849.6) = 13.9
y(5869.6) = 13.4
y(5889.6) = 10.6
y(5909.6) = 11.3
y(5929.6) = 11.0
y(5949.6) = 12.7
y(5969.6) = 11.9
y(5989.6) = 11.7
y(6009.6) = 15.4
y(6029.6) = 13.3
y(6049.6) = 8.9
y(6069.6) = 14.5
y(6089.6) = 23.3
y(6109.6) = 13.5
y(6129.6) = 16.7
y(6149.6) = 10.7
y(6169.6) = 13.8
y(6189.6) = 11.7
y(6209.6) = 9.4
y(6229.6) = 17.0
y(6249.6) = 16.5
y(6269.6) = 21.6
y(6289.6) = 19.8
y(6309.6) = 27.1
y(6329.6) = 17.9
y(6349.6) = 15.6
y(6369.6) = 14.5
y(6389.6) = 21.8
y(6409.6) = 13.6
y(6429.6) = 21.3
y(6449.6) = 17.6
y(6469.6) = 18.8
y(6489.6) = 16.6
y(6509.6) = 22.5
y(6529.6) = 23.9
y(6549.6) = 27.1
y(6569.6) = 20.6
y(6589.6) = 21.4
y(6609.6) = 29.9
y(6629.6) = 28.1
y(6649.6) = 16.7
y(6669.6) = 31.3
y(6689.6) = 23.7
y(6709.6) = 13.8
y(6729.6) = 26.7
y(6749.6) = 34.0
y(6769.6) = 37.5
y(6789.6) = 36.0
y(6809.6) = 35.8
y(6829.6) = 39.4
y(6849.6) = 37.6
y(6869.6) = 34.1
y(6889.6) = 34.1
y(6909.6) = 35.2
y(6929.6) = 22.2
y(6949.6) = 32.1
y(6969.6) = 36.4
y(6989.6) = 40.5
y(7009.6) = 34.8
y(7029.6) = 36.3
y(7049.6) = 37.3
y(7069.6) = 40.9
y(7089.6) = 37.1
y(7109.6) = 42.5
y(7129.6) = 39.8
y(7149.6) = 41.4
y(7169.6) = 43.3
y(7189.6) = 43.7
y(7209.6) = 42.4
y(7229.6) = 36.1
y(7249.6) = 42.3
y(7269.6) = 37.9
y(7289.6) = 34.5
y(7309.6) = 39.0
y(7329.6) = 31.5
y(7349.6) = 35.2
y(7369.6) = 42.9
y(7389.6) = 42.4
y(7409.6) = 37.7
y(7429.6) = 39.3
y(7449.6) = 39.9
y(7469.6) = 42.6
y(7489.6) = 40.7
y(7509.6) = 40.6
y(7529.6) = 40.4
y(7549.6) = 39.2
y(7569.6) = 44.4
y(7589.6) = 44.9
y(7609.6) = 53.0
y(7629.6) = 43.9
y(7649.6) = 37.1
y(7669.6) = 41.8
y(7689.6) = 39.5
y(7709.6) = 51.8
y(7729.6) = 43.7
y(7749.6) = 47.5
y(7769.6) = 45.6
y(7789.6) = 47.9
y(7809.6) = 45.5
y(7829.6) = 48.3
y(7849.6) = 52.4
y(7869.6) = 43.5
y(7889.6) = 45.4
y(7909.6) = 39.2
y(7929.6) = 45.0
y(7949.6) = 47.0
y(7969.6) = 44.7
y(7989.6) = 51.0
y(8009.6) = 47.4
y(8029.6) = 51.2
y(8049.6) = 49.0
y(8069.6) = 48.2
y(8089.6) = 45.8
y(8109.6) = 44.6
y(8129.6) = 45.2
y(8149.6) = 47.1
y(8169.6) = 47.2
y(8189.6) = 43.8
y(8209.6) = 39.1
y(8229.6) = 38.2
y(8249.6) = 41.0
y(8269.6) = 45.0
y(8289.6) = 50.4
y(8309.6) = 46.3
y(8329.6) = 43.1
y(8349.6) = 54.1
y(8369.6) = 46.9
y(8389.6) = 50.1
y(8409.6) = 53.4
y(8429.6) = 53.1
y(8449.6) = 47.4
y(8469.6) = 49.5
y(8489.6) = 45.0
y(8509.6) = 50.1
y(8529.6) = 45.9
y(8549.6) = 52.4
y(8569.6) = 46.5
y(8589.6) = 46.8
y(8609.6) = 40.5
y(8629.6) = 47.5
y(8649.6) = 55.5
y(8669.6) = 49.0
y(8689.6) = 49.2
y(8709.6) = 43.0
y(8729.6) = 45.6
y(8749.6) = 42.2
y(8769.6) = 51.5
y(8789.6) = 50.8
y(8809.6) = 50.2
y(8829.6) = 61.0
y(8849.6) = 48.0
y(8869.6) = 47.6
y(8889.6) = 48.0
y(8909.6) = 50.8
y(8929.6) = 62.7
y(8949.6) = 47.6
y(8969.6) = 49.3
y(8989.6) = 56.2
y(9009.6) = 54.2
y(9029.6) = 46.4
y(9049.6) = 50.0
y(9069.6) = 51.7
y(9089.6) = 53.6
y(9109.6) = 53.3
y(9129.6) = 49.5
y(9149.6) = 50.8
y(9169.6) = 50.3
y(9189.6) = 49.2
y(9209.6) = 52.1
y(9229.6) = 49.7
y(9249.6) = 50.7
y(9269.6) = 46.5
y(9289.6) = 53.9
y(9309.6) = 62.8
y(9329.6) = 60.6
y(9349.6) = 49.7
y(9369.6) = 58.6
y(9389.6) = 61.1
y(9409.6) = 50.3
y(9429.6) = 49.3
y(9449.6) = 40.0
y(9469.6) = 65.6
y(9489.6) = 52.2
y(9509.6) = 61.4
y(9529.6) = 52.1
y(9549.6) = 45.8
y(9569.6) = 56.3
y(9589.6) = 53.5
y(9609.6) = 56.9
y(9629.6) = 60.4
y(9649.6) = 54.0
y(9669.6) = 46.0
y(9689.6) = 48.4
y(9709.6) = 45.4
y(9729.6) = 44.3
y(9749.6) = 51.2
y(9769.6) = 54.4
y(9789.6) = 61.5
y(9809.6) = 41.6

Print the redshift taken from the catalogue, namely 0.69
